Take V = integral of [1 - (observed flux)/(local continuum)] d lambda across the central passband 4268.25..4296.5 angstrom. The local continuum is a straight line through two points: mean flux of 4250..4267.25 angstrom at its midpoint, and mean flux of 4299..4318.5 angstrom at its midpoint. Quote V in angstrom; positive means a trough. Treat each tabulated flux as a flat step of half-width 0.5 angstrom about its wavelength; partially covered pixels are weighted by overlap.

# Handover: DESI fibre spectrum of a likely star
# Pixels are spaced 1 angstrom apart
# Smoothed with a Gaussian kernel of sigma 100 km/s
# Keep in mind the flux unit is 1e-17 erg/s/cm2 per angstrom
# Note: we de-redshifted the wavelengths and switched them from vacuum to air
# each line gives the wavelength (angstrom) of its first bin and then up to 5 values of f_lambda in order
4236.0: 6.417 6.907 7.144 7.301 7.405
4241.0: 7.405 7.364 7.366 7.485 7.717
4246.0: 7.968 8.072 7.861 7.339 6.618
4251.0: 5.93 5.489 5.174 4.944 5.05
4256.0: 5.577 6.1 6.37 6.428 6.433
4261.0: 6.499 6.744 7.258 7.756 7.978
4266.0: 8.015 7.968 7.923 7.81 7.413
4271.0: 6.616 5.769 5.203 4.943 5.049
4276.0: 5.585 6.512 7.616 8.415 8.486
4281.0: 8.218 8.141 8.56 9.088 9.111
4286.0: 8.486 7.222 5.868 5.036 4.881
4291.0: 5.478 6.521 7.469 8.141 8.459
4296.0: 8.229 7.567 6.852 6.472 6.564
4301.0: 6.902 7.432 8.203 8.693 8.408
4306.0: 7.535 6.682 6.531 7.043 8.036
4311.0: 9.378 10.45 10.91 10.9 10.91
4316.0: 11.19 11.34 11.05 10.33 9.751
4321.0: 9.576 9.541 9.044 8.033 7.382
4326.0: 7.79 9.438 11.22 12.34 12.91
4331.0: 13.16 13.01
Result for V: 1.7 angstrom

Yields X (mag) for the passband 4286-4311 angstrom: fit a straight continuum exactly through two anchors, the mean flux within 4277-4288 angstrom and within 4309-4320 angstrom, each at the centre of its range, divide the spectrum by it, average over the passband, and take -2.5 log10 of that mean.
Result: 0.272 mag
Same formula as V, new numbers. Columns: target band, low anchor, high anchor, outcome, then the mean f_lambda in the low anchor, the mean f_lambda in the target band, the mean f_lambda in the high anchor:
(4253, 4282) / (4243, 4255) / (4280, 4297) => 1.4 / 6.73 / 6.74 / 7.47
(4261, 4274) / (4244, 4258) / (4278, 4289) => 0.3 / 6.48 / 7.09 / 7.99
